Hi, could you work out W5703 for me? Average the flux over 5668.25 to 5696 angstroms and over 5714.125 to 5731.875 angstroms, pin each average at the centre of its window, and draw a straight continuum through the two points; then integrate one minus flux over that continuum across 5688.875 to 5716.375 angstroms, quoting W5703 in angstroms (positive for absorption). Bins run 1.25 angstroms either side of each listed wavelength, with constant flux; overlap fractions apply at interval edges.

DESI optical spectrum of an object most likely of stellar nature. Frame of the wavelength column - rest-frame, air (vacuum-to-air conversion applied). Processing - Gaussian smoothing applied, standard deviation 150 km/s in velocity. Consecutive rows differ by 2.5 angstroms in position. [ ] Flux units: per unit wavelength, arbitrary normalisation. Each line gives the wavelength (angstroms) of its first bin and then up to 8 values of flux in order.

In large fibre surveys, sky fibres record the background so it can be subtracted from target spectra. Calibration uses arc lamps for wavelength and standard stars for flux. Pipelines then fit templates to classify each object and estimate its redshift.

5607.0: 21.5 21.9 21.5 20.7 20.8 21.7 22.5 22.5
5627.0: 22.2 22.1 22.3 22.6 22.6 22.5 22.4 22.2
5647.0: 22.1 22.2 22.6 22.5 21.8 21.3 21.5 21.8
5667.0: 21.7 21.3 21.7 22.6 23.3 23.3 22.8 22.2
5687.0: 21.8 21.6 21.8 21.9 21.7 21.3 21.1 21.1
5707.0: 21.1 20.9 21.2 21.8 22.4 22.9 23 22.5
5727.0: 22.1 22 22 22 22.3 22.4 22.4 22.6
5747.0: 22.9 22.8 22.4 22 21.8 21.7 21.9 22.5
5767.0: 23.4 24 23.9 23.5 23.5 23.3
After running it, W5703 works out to 1.1 angstroms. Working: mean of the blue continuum 22.2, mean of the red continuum 22.4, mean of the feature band 21.4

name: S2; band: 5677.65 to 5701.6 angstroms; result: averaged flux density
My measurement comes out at 22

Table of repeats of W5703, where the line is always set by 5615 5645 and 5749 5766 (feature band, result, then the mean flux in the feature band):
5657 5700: 0.3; 22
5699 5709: 0.5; 21.1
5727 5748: -0.1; 22.3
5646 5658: 0.0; 22.3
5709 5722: 0.1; 22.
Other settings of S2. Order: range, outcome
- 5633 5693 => 22.2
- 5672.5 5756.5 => 22.1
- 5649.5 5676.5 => 21.9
